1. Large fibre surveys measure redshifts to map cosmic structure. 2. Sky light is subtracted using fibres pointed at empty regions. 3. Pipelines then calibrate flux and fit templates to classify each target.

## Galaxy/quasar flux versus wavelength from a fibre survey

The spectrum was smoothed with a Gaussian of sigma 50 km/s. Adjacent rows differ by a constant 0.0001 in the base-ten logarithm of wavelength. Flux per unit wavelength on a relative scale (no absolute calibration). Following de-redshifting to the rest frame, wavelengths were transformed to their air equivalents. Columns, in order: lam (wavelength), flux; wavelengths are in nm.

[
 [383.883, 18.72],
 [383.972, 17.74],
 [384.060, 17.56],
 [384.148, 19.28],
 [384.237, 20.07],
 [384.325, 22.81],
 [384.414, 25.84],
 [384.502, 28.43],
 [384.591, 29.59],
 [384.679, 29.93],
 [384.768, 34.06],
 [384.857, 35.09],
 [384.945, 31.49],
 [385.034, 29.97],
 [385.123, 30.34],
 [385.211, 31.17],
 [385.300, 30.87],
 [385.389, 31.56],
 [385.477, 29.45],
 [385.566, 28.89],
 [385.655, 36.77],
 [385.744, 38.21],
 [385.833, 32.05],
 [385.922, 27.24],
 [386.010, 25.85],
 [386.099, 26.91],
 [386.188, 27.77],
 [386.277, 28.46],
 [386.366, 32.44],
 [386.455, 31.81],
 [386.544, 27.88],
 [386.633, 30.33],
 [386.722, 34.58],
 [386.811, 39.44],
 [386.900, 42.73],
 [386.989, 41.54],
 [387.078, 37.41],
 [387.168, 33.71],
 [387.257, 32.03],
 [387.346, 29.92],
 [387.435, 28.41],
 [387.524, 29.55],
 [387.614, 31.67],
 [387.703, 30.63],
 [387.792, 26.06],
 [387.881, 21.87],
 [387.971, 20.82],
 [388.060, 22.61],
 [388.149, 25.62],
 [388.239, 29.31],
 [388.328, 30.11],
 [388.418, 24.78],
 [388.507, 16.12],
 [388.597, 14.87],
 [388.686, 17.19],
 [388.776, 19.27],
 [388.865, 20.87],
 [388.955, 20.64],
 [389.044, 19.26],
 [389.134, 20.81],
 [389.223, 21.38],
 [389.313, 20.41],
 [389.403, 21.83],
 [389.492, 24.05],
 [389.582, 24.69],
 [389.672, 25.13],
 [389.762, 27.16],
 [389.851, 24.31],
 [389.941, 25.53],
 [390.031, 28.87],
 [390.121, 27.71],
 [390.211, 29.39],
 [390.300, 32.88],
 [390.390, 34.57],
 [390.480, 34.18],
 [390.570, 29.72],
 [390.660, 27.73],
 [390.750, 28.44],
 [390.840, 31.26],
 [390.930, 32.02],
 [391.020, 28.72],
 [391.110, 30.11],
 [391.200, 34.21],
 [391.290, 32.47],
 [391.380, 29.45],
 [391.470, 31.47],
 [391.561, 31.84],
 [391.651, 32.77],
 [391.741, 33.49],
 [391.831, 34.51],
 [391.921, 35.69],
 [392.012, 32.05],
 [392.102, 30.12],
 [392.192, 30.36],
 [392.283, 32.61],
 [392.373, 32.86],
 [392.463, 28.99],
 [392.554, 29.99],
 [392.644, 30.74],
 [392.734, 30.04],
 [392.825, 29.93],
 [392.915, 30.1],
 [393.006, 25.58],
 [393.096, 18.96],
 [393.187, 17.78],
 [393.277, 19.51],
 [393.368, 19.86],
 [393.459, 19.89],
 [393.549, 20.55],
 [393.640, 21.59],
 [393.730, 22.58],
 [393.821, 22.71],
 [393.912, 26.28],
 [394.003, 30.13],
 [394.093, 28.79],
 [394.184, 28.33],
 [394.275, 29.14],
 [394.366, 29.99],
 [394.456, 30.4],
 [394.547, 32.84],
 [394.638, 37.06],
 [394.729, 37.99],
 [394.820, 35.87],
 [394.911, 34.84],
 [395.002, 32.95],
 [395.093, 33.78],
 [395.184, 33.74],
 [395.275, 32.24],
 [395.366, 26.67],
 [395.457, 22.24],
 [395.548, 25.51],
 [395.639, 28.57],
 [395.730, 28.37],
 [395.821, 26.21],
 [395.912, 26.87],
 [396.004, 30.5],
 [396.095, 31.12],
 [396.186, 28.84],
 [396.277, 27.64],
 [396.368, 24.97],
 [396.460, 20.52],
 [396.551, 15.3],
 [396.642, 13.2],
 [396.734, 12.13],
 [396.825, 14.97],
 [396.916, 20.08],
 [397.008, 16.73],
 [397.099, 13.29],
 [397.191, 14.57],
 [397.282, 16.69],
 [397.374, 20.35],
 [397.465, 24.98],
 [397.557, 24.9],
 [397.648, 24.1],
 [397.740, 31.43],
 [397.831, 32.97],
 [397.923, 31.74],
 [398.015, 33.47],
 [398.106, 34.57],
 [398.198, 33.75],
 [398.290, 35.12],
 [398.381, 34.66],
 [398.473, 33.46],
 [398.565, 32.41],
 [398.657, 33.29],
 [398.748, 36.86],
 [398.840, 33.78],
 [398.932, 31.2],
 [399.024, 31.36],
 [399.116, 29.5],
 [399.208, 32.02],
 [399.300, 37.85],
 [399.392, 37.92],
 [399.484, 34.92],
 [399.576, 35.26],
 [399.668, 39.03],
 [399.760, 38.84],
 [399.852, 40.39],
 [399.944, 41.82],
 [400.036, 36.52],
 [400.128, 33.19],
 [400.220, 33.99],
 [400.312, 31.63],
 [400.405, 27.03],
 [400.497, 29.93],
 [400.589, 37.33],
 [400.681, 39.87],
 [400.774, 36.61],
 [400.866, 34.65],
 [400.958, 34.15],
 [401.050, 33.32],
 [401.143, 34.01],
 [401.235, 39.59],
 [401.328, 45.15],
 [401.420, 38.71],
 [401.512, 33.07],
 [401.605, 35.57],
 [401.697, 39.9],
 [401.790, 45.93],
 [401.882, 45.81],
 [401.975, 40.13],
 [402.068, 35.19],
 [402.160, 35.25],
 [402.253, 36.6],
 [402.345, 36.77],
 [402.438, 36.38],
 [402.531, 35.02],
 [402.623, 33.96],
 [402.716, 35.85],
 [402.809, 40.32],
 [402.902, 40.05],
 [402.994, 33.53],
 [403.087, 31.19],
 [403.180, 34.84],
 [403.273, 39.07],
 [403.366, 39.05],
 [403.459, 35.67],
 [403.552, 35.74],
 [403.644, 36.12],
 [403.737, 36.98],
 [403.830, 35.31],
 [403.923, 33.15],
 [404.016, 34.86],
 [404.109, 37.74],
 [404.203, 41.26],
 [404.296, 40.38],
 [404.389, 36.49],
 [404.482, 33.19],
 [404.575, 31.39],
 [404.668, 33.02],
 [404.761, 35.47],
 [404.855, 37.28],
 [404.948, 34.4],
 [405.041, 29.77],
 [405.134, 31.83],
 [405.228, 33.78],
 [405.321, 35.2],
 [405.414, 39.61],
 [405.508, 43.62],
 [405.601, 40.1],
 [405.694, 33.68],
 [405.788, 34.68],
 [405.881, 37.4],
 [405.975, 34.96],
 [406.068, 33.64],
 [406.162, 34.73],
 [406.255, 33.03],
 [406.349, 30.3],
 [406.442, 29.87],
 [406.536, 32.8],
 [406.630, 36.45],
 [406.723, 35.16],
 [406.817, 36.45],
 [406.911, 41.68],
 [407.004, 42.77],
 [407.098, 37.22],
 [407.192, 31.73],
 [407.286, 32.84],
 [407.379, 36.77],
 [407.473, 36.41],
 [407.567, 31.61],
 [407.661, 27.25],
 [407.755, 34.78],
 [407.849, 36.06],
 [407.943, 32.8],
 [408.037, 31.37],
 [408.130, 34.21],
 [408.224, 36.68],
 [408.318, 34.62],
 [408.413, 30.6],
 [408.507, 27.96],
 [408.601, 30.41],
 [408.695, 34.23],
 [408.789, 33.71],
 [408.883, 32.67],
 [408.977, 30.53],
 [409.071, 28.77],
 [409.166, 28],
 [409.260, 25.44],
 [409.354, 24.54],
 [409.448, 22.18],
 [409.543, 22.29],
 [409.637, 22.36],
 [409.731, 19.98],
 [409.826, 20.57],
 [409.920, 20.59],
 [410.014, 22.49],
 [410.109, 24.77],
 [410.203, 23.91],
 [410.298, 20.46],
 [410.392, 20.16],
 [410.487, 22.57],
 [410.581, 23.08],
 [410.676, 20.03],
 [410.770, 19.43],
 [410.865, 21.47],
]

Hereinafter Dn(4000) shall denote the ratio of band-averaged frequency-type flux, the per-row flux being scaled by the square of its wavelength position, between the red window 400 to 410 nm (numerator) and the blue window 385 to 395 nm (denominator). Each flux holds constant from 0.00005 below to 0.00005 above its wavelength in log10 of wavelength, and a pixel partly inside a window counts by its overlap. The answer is 1.3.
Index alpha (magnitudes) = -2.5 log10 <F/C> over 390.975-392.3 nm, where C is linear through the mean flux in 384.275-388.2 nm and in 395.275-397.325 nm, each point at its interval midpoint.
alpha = -0.22 mag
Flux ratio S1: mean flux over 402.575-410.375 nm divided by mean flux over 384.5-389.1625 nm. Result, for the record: 1.1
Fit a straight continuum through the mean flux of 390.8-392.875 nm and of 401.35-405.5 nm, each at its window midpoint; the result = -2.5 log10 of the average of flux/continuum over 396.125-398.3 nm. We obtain 0.40 mag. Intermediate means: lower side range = 31.6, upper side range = 36.5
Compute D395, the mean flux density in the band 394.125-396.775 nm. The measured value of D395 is 28.2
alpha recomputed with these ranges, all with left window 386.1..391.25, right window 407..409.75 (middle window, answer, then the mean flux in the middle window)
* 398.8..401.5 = -0.20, 35.5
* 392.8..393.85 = 0.27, 22.3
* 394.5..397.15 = 0.10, 26.3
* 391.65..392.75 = -0.13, 31.9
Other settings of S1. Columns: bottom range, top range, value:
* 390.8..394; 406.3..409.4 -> 1.16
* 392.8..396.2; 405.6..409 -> 1.22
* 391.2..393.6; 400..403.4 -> 1.27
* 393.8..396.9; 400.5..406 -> 1.32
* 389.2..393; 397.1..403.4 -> 1.16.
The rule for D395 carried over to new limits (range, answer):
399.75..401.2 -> 35.2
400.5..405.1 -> 36.6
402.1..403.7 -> 36.2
